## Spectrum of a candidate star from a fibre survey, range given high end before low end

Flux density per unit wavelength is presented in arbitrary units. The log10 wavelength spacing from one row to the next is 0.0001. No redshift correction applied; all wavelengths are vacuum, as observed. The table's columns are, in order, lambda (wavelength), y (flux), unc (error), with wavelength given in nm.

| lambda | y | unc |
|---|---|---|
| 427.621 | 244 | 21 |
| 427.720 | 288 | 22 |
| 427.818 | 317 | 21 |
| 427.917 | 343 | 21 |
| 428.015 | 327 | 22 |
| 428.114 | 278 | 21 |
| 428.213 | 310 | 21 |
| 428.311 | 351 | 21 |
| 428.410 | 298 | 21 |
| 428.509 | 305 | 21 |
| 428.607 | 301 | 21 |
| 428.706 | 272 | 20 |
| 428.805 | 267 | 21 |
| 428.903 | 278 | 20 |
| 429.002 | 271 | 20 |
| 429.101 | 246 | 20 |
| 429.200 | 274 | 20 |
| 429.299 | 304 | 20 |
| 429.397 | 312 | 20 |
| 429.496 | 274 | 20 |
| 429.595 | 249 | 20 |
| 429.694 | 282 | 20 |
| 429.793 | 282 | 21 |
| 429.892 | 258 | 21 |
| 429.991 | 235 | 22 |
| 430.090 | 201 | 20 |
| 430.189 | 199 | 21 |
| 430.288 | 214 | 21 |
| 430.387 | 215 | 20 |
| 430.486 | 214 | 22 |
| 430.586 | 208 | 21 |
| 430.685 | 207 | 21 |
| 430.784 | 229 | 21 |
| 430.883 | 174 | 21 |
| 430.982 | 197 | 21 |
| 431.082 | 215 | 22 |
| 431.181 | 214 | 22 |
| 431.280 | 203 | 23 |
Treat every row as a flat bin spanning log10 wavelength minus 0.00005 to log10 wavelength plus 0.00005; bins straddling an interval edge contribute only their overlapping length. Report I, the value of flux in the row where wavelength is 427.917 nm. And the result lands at 343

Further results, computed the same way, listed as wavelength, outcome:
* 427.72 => 288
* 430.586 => 208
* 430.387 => 215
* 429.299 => 304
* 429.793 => 282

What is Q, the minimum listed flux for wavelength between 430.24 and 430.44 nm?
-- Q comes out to 214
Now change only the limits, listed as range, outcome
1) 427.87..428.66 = 278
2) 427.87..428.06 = 327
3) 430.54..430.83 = 207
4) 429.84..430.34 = 199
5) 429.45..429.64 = 249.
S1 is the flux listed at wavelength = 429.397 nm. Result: 312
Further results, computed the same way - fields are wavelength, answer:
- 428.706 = 272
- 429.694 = 282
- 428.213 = 310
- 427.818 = 317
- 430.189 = 199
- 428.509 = 305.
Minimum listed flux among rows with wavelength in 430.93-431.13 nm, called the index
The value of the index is 197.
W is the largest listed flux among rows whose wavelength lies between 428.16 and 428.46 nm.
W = 351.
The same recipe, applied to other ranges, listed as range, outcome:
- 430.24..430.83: 229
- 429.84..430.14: 258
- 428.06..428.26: 310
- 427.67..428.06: 343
